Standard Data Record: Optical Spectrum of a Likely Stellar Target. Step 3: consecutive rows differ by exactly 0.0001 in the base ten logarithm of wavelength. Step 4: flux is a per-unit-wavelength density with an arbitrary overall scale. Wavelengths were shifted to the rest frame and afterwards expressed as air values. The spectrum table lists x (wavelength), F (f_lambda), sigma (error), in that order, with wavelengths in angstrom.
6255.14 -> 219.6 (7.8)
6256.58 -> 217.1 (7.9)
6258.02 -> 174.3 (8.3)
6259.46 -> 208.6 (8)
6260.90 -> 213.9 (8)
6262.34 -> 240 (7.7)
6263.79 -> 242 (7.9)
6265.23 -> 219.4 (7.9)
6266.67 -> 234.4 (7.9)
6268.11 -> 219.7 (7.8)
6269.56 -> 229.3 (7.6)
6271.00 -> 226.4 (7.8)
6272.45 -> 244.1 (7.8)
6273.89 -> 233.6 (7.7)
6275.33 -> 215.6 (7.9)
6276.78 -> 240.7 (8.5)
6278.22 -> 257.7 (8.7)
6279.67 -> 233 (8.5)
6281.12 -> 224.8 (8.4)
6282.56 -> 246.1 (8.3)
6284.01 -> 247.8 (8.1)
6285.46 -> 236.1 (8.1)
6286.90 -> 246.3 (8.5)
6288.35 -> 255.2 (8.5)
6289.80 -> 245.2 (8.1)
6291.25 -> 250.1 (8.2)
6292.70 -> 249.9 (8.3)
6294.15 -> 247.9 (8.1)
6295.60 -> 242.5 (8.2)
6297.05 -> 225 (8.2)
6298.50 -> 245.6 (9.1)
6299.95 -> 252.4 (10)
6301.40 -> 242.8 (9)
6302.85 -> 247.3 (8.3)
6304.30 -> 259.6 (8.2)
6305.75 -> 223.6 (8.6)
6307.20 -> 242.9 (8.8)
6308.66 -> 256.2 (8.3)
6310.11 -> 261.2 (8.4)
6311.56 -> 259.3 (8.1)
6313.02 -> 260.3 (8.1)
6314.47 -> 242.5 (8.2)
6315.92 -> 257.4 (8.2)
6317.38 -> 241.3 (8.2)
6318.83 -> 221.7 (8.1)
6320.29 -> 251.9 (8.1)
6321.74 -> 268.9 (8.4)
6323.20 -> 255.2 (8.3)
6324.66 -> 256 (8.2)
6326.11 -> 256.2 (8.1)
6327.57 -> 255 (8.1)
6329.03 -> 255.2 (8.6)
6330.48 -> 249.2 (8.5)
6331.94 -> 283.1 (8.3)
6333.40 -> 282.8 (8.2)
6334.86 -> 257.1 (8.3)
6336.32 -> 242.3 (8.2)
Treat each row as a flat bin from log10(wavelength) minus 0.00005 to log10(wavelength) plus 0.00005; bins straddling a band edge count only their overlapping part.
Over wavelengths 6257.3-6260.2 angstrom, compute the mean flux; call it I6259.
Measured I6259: 192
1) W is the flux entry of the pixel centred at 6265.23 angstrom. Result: 219.4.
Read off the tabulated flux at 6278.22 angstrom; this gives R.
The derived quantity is 257.7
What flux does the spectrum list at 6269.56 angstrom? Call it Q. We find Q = 229.3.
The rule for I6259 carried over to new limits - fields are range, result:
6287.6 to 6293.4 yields 250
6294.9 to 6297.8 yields 234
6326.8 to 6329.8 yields 255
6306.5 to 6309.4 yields 249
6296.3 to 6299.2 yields 235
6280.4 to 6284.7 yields 240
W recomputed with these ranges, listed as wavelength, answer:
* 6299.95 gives 252.4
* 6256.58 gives 217.1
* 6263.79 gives 242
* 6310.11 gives 261.2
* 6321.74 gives 268.9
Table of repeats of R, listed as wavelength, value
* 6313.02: 260.3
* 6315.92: 257.4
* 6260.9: 213.9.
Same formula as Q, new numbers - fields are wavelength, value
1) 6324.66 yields 256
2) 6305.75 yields 223.6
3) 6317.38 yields 241.3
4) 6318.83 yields 221.7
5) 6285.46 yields 236.1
